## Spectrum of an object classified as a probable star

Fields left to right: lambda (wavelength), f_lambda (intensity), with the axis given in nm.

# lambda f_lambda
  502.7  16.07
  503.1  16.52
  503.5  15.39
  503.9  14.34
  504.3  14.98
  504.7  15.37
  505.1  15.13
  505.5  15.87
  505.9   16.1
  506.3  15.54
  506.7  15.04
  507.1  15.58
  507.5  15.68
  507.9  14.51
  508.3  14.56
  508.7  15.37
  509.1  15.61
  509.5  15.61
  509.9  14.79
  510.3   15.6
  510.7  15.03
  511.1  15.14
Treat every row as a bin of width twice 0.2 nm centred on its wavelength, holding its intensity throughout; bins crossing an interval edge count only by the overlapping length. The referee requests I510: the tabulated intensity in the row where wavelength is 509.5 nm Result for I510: 15.61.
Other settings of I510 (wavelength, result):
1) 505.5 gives 15.87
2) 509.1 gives 15.61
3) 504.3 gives 14.98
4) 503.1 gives 16.52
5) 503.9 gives 14.34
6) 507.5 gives 15.68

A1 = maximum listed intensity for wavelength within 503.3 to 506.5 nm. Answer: 16.1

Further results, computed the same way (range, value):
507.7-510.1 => 15.61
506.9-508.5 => 15.68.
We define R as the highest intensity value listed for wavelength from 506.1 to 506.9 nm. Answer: 15.54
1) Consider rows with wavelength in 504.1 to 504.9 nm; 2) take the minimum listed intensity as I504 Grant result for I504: 14.98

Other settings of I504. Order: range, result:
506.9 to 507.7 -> 15.58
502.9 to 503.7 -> 15.39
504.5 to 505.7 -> 15.13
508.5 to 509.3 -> 15.37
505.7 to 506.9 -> 15.04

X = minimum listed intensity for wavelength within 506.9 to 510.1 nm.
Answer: 14.51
